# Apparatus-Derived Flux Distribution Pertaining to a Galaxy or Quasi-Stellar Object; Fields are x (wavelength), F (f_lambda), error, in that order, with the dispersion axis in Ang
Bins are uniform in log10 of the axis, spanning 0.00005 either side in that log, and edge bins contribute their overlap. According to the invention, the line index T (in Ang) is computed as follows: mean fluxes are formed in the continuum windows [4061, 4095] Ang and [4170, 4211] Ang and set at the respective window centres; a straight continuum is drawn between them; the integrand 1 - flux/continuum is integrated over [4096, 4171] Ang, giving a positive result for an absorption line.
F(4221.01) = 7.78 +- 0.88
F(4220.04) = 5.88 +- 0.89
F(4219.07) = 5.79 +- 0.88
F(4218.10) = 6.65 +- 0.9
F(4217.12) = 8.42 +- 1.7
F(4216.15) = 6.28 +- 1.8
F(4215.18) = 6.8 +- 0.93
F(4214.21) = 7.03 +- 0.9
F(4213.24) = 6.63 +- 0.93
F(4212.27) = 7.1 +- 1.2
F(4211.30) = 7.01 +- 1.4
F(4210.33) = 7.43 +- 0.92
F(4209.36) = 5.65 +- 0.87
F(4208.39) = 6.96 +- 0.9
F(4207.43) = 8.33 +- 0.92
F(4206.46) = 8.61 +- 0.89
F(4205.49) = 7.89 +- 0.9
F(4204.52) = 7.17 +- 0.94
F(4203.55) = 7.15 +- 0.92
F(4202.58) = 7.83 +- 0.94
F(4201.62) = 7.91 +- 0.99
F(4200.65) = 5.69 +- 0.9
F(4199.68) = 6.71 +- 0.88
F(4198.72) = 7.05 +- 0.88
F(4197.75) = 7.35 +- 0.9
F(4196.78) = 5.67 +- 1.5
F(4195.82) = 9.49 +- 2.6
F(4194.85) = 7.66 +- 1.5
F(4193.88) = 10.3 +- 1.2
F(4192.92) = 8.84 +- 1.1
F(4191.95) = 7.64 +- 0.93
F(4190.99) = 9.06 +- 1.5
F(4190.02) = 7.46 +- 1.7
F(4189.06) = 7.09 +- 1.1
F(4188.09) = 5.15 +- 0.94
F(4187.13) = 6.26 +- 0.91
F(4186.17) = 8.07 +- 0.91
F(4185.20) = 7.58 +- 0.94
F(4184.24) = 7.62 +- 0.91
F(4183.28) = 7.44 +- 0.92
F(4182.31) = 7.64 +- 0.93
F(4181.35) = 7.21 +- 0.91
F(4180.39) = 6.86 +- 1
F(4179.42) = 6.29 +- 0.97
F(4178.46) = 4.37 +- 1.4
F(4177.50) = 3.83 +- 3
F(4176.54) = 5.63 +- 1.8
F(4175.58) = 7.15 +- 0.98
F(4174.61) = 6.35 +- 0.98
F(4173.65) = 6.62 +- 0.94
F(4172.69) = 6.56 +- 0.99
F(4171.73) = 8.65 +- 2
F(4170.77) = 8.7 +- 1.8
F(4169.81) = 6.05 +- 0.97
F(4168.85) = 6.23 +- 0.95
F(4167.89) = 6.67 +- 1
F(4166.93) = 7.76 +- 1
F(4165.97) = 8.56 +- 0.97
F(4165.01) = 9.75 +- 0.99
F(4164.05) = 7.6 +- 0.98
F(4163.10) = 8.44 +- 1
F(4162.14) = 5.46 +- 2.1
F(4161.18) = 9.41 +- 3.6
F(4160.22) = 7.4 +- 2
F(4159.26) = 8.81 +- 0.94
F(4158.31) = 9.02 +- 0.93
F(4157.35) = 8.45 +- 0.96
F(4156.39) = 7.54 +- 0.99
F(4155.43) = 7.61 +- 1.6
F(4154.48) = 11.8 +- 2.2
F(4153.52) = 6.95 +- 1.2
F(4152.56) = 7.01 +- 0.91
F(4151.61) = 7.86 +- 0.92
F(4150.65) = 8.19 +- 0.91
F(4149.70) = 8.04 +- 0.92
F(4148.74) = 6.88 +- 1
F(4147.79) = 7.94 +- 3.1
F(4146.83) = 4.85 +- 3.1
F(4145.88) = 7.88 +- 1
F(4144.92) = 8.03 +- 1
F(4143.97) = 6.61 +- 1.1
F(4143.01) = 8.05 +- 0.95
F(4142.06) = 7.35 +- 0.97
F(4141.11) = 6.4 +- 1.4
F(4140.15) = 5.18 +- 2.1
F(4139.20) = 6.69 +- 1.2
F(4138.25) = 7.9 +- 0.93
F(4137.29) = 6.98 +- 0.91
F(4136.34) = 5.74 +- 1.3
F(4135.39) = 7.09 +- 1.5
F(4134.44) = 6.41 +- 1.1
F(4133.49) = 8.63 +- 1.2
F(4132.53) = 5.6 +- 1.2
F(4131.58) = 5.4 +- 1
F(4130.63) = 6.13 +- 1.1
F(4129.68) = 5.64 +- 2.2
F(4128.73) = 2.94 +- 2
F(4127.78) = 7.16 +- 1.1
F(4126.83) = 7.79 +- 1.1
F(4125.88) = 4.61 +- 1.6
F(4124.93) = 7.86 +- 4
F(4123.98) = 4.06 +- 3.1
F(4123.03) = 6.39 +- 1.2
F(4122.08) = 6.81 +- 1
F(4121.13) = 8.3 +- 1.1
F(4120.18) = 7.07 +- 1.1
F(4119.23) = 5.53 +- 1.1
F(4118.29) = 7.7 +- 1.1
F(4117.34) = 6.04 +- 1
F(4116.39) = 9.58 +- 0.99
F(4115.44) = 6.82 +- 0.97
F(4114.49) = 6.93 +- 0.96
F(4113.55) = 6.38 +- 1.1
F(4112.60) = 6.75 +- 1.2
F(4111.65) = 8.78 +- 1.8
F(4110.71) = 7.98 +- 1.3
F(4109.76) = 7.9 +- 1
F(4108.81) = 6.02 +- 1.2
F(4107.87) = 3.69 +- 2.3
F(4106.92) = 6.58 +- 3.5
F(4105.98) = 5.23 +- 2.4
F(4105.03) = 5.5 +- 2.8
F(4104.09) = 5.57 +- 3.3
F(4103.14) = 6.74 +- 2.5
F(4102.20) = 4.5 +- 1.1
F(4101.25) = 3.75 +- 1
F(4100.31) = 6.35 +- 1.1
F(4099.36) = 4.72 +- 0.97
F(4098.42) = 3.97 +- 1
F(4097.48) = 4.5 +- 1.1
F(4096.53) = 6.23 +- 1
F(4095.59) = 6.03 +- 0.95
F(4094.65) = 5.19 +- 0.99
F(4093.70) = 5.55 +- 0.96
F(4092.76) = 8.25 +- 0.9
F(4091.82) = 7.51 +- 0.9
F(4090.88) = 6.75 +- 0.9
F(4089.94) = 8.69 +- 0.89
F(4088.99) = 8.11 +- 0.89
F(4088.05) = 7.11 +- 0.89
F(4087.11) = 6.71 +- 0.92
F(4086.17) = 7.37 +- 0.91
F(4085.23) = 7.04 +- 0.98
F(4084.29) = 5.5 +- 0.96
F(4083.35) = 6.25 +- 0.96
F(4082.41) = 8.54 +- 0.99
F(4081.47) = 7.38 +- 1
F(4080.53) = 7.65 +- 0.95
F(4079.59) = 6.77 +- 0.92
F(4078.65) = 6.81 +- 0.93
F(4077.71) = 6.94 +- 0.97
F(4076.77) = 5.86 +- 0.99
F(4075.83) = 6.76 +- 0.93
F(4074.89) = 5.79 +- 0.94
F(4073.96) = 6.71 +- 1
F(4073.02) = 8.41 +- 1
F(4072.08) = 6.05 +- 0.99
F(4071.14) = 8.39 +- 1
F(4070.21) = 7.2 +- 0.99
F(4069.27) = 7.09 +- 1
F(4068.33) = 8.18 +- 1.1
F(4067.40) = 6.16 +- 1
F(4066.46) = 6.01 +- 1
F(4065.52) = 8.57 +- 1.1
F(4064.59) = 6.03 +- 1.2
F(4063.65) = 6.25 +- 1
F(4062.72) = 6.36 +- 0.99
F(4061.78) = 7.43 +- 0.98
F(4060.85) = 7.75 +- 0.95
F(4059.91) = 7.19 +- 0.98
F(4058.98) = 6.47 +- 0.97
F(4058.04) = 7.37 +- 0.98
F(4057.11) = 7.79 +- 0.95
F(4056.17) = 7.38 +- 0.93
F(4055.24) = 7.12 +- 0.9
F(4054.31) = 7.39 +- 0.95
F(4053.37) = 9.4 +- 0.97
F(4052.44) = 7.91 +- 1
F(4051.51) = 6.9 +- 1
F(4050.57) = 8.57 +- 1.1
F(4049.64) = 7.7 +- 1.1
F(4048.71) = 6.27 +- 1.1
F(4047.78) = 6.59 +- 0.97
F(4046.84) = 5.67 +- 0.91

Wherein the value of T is 2.7 Ang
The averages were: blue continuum 7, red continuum 7.2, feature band 6.85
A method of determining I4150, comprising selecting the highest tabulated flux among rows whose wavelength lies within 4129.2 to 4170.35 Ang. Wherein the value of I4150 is 11.8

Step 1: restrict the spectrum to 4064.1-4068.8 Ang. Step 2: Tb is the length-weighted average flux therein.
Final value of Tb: 6.99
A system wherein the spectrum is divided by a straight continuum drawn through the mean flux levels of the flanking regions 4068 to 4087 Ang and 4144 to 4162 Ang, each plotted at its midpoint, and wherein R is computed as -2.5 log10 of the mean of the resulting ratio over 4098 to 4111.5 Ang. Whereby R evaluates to 0.277 mag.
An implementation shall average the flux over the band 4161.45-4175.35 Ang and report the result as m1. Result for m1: 7.41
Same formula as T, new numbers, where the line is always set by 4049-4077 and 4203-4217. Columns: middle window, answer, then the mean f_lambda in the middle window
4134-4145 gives 0.56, 6.83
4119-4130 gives 1.52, 6.2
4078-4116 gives 3.93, 6.46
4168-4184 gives 1.28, 6.61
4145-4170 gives -2.11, 7.8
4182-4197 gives -1.12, 7.72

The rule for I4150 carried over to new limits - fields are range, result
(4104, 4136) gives 9.58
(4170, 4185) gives 8.7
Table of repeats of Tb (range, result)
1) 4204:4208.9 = 7.78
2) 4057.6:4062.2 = 7.24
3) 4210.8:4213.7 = 6.92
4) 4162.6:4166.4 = 8.58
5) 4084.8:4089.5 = 7.27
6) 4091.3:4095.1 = 6.63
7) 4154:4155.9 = 9.74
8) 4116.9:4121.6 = 6.94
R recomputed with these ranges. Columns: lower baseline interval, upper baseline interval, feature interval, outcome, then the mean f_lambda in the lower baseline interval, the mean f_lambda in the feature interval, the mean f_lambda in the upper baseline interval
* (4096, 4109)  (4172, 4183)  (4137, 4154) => -0.22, 5.23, 7.16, 6.29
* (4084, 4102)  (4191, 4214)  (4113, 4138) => 0.02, 6.26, 6.53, 7.51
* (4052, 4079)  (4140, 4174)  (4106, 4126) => 0.10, 7.13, 6.76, 7.65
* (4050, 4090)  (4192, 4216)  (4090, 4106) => 0.25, 7.18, 5.76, 7.41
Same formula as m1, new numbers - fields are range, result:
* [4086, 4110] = 6.06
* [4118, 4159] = 6.99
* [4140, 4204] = 7.39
